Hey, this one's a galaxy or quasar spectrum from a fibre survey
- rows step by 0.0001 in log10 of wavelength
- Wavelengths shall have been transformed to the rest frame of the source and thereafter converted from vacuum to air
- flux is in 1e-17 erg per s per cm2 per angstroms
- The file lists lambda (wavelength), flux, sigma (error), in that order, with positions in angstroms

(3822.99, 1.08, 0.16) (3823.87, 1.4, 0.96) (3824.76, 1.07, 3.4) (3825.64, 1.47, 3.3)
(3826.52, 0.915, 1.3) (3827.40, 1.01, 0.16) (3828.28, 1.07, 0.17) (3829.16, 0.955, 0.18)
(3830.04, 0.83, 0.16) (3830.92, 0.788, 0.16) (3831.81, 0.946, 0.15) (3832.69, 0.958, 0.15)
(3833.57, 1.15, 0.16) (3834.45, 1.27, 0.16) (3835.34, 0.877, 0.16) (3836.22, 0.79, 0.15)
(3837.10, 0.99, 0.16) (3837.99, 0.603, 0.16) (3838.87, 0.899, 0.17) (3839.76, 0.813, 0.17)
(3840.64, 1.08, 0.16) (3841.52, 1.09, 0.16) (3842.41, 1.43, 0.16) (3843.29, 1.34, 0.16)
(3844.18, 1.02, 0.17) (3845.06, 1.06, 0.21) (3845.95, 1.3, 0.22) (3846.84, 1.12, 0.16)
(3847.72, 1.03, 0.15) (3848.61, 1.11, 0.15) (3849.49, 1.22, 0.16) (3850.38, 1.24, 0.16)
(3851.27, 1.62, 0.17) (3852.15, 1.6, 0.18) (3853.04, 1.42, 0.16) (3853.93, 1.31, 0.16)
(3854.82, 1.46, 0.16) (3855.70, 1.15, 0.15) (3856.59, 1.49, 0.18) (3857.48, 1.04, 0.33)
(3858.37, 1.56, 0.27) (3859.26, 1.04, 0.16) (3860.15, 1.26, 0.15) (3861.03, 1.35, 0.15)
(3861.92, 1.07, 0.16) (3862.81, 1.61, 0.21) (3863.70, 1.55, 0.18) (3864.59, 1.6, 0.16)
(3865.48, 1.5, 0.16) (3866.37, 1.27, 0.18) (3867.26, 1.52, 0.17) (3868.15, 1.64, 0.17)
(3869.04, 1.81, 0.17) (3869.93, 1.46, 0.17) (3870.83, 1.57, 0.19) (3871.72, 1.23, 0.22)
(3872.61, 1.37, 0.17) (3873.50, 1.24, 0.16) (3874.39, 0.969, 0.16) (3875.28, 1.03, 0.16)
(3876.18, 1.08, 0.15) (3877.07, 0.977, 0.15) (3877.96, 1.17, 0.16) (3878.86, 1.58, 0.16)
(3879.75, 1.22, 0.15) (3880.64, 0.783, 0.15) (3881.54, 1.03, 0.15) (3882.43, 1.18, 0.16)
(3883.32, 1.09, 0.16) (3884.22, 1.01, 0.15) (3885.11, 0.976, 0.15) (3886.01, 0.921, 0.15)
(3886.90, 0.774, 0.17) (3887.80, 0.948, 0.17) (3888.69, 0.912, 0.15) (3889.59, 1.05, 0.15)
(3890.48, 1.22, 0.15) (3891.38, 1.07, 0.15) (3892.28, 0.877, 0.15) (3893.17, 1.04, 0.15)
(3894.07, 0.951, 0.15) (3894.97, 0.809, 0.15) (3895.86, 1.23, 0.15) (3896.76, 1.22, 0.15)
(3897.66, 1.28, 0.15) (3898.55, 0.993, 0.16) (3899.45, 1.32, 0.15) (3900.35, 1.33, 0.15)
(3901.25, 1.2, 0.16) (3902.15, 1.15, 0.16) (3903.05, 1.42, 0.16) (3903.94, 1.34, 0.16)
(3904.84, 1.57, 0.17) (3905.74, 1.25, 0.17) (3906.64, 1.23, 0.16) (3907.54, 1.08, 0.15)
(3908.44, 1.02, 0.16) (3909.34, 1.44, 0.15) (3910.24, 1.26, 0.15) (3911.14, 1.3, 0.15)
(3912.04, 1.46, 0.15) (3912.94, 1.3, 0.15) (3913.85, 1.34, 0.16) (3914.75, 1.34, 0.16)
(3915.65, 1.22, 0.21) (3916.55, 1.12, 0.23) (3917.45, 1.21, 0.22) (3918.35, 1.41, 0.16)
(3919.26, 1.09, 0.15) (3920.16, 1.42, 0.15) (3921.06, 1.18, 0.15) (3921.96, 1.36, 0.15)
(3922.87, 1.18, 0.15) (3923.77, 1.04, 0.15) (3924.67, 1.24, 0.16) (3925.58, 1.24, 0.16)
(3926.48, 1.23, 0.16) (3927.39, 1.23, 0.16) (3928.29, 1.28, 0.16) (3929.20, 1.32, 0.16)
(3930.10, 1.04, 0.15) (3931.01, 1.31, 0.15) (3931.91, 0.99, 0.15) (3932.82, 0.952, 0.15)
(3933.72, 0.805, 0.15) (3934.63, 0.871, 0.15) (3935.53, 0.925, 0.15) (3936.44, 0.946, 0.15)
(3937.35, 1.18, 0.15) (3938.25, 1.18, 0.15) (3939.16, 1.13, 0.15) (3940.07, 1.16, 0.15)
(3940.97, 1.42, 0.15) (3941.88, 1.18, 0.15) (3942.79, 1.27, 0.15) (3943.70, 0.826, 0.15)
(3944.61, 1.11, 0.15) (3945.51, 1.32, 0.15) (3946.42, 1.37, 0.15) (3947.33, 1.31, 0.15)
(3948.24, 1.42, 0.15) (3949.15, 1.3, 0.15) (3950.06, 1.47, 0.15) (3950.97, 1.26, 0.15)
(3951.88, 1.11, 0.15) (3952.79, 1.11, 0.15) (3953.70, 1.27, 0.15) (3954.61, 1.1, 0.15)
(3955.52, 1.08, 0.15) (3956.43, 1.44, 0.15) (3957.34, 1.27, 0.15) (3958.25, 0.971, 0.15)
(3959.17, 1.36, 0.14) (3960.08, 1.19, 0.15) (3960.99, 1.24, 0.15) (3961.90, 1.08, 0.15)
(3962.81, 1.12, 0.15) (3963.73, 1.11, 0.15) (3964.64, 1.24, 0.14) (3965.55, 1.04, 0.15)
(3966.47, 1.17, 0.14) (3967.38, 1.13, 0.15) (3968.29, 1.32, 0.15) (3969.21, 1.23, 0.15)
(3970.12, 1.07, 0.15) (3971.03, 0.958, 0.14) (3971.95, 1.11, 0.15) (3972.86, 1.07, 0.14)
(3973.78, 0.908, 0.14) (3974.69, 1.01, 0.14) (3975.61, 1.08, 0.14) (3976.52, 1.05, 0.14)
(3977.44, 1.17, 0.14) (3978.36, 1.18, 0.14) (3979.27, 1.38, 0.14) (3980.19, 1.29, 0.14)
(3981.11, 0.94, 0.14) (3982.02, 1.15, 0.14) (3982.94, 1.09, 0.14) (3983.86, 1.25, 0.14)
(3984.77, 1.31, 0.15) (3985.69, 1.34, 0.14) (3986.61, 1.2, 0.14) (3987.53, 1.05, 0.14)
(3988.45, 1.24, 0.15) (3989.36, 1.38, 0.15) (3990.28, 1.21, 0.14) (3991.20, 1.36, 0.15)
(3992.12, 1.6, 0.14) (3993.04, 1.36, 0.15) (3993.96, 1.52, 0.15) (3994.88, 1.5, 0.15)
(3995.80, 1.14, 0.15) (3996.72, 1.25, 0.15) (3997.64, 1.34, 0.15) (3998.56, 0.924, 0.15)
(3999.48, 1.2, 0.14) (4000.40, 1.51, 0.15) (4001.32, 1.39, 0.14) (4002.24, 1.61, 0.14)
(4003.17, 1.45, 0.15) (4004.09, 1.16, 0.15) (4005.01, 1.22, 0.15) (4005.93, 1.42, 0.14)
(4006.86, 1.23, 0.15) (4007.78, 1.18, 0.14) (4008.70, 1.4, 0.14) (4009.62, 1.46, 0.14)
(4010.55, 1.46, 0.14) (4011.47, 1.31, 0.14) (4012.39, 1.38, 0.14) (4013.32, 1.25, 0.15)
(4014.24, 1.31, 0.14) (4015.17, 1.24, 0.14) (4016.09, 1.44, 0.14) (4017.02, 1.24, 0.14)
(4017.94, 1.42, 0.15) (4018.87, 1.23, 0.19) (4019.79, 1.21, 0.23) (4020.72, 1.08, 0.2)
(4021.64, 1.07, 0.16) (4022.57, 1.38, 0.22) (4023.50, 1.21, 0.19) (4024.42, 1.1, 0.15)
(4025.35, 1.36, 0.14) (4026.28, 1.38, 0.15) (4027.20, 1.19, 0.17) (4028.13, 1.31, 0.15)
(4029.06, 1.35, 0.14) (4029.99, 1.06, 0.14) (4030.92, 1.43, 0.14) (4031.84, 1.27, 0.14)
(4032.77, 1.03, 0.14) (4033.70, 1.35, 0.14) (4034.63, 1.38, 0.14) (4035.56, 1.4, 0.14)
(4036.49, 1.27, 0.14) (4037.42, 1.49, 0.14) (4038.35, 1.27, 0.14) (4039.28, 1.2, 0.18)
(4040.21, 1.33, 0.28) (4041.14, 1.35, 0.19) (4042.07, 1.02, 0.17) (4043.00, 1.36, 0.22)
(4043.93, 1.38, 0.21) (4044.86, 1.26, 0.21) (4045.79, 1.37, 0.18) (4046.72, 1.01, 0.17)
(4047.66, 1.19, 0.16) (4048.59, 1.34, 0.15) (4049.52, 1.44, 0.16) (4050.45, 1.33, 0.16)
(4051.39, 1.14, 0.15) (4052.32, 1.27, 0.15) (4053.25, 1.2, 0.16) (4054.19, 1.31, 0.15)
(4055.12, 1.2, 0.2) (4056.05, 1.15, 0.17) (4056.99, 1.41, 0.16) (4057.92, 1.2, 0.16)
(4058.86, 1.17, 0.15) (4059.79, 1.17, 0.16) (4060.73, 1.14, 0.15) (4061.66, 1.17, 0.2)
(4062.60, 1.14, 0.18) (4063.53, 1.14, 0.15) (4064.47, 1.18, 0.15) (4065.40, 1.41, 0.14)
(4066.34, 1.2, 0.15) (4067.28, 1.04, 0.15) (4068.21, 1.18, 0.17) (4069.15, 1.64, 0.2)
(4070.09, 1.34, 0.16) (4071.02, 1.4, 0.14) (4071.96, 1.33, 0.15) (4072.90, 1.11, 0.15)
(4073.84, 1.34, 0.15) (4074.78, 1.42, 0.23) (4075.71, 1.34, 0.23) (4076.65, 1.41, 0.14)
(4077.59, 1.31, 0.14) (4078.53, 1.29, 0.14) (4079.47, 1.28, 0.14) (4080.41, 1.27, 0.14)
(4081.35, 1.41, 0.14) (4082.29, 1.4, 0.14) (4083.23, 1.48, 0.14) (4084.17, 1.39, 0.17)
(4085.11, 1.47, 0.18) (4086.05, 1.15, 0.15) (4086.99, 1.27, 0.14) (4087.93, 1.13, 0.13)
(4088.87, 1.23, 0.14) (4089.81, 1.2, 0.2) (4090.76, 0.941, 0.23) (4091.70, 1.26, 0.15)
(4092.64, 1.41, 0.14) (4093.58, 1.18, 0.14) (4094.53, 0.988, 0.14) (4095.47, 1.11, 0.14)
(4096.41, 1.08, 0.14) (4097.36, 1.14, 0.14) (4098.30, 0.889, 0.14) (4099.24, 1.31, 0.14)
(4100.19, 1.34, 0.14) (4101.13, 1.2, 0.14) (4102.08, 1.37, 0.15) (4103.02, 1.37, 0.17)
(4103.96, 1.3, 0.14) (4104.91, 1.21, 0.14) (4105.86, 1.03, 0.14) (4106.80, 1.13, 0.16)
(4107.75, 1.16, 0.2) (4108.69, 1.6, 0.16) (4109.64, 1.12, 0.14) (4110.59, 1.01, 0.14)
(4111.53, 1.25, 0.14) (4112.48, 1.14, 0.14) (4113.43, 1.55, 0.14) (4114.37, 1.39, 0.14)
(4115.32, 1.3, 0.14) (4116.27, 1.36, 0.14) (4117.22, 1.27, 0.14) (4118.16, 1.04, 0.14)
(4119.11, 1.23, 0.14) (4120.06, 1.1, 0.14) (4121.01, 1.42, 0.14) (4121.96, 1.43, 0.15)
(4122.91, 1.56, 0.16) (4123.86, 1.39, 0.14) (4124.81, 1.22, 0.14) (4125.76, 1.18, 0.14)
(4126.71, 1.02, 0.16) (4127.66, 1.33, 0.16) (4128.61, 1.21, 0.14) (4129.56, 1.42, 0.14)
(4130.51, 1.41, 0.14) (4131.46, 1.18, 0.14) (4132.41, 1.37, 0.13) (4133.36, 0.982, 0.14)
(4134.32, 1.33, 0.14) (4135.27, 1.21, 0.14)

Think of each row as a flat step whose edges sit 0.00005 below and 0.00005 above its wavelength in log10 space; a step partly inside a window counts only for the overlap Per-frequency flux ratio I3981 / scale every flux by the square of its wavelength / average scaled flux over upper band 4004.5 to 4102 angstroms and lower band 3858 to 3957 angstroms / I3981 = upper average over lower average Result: 1.13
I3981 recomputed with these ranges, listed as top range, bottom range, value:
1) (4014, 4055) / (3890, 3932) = 1.11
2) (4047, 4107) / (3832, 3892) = 1.17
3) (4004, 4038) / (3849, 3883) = 1.06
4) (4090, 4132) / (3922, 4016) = 1.09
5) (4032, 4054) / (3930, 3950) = 1.17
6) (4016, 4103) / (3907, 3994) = 1.11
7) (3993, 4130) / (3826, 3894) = 1.21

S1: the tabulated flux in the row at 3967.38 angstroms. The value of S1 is 1.13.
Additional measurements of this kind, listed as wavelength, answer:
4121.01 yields 1.42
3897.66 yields 1.28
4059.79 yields 1.17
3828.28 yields 1.07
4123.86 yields 1.39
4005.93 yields 1.42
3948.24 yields 1.42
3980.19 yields 1.29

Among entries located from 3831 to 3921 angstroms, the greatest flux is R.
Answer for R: 1.81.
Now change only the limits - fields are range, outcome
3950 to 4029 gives 1.61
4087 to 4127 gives 1.6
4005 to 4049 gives 1.49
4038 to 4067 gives 1.44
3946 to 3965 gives 1.47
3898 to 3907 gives 1.57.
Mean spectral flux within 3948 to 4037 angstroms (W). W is 1.25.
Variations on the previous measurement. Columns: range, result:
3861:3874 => 1.45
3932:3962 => 1.17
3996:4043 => 1.29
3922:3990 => 1.17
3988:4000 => 1.31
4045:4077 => 1.26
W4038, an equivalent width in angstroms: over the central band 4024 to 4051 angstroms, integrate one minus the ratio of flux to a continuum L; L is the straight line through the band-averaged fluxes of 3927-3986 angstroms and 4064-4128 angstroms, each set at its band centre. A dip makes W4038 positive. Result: -1.4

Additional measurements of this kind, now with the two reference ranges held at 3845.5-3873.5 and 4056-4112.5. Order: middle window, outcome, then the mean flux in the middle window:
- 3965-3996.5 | 2.4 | 1.2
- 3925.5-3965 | 4.4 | 1.18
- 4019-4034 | 0.5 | 1.24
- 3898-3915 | 0.8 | 1.28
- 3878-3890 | 2.8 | 1.04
